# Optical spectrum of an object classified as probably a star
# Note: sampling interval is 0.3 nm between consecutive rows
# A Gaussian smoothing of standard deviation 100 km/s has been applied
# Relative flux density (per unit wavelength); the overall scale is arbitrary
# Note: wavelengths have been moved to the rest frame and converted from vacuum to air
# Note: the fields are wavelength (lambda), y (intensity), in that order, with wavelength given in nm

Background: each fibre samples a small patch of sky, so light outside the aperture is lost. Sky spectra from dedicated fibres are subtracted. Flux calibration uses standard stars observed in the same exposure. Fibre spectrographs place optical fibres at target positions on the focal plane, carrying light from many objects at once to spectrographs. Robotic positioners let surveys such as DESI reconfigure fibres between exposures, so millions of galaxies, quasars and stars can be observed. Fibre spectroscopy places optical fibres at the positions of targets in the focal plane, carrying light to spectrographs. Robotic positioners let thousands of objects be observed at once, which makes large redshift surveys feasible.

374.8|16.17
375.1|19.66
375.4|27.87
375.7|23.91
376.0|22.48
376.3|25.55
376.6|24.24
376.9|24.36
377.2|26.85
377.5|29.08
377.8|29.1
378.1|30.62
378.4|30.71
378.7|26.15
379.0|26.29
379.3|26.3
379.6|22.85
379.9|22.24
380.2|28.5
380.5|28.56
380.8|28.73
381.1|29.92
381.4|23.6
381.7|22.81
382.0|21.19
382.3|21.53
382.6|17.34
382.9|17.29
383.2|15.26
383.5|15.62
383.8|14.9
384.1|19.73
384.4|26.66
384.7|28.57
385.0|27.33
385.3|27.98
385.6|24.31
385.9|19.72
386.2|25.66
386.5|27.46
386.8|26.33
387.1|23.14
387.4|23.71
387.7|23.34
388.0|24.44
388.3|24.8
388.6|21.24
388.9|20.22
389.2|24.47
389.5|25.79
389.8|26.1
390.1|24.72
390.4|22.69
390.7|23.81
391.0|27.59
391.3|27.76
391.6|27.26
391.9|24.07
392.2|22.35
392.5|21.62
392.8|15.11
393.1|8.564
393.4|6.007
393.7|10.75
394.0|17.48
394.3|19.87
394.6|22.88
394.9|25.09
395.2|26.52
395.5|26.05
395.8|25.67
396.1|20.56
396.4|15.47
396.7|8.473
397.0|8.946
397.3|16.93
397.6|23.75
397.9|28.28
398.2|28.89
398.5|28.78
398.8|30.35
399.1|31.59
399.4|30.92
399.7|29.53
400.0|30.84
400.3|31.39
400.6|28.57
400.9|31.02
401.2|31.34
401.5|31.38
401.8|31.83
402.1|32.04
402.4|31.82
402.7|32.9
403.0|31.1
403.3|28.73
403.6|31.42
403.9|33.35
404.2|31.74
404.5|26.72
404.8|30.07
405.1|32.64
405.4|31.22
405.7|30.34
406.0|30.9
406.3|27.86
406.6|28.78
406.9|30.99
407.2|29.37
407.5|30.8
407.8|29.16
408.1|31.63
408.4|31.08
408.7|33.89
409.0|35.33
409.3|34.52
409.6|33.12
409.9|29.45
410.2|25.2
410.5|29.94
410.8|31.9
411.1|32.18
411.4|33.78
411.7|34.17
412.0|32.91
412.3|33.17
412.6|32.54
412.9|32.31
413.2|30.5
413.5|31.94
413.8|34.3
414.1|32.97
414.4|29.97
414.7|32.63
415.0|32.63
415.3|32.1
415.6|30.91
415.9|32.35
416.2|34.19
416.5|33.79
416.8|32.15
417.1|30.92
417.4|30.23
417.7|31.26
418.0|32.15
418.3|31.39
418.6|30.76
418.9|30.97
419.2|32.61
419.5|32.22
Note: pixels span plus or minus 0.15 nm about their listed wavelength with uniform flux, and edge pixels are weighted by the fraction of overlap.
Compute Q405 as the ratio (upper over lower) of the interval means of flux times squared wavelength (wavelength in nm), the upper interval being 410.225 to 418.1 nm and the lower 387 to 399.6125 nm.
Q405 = 1.60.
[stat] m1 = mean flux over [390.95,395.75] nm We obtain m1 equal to 20.5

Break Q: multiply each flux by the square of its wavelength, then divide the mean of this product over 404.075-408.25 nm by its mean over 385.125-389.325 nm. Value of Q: 1.4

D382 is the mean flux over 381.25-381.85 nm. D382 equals 23.2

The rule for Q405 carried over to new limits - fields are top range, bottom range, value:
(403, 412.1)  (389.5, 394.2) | 1.64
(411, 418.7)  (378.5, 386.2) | 1.62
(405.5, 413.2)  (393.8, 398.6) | 1.57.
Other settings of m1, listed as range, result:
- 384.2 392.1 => 24.9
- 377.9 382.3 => 26.2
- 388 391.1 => 24.1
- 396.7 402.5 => 27.8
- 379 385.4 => 23.2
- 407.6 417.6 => 32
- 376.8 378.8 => 28.3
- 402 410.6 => 30.9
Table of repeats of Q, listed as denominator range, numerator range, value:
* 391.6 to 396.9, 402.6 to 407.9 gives 1.71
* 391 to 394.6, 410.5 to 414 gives 1.91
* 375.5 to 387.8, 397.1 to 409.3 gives 1.38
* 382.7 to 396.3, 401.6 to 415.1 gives 1.56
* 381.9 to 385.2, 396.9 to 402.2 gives 1.49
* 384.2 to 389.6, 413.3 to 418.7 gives 1.50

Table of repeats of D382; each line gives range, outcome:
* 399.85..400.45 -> 31.1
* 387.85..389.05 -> 22.7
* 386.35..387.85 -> 24.8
